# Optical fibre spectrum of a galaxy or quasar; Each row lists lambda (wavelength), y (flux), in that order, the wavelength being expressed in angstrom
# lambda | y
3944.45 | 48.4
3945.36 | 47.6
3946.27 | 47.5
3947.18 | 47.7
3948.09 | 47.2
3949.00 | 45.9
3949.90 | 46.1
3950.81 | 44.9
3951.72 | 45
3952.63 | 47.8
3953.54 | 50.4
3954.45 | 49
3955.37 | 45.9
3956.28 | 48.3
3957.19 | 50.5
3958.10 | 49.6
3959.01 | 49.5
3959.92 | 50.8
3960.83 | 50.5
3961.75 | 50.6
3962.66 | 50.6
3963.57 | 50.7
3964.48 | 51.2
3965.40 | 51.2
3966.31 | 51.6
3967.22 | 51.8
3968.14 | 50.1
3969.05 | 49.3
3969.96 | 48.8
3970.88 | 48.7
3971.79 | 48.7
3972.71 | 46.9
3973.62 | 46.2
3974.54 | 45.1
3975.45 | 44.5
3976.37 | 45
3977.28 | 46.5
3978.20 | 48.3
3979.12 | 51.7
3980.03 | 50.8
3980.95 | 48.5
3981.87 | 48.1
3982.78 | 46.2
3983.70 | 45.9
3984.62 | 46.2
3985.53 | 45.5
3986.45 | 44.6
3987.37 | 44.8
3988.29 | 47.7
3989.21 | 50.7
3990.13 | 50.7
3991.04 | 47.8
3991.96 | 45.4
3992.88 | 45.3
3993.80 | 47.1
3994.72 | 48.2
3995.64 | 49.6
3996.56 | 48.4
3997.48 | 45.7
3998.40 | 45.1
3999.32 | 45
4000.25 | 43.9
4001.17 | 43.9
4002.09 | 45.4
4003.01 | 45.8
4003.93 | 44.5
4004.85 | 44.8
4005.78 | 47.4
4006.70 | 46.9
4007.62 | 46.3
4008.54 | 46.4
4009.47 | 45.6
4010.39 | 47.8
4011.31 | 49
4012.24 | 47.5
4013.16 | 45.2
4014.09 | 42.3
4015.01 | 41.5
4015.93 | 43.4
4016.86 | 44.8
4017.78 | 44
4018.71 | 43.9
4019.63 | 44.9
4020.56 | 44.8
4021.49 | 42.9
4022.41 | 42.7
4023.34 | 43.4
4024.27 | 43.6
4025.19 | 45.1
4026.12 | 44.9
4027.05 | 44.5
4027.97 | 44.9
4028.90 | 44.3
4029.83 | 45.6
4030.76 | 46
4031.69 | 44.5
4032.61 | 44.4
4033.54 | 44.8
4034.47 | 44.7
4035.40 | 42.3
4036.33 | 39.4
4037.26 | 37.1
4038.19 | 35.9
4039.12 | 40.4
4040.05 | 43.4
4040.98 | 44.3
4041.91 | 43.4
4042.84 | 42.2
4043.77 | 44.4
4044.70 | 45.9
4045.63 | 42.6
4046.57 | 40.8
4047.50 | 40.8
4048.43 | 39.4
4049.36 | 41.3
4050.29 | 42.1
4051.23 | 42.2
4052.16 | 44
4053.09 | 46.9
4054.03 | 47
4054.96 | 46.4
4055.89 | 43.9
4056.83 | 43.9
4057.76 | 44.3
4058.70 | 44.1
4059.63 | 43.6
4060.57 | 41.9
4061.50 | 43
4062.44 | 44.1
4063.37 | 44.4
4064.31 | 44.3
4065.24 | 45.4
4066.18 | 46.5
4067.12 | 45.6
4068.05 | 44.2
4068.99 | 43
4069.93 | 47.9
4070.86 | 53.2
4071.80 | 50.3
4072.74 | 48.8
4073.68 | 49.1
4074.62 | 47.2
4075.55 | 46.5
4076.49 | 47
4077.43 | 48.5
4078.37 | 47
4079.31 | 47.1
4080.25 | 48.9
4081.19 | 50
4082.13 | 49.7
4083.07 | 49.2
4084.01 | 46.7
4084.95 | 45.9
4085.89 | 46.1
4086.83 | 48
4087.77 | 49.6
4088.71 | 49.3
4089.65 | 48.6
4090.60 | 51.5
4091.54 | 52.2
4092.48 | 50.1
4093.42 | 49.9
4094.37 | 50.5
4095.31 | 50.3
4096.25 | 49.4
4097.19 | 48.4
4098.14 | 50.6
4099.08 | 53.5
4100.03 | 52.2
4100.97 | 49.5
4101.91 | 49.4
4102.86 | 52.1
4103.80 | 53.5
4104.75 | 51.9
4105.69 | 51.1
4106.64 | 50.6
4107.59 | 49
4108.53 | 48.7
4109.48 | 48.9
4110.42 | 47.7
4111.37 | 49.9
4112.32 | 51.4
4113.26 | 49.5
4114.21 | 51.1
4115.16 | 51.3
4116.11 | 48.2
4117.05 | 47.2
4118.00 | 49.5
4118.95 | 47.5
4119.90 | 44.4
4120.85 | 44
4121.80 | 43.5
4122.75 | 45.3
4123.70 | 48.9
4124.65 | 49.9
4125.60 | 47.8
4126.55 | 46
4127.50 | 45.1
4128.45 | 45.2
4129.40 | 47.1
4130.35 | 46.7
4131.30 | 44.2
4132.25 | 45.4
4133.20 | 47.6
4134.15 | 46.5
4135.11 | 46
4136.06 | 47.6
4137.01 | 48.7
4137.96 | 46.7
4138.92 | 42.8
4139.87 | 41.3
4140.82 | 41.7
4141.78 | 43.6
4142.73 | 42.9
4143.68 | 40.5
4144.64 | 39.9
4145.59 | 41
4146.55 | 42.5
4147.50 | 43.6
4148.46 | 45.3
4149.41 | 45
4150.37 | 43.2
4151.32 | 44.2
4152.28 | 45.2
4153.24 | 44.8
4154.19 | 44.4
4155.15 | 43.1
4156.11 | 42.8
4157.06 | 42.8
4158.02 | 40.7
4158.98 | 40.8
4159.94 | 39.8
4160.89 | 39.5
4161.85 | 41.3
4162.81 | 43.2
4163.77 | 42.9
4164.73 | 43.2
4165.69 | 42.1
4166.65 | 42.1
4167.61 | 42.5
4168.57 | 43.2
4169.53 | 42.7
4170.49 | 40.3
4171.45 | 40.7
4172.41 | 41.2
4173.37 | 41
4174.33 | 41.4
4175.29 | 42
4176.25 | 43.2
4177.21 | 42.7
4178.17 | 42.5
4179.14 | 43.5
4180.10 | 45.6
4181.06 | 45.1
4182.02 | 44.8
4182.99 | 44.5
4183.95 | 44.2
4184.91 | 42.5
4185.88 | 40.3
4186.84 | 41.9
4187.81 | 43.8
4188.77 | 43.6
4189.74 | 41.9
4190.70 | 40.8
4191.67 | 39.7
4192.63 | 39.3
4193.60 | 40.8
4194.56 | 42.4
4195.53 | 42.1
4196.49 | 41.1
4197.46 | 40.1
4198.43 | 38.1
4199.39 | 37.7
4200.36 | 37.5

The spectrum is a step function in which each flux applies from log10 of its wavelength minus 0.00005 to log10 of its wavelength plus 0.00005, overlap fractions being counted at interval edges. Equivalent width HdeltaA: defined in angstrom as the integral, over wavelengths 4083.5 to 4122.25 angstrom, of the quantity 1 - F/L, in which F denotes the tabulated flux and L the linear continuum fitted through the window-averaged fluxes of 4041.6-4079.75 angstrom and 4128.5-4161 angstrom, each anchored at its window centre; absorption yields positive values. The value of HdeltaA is -4.3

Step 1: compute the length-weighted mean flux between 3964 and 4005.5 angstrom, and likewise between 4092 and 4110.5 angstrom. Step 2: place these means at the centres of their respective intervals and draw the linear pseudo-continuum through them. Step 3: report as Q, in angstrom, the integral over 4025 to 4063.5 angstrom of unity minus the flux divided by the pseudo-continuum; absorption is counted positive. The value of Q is 4.44 angstrom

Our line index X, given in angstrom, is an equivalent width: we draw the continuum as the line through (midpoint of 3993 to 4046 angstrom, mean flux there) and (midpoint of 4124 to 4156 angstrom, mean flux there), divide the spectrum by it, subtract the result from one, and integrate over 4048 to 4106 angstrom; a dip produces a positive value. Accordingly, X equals -3.7 angstrom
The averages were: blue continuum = 44.5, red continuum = 44.7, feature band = 47.5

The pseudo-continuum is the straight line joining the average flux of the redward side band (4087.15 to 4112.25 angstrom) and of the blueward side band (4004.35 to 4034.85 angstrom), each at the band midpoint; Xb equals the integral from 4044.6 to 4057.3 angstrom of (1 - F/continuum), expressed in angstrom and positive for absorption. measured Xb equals 1.0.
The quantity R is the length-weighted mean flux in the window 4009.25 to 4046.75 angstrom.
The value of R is 43.7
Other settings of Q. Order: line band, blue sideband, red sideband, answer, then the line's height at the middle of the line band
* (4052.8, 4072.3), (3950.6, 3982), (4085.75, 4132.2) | 1.37 angstrom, 48.9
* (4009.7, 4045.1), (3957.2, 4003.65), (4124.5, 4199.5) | 2.17 angstrom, 46.6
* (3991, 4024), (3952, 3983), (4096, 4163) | 1.94 angstrom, 48.3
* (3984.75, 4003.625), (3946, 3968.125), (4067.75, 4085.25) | 0.83 angstrom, 48.6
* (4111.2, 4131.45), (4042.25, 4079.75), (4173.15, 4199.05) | -1.76 angstrom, 43.6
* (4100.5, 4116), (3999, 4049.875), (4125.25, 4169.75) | -2.31 angstrom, 43.8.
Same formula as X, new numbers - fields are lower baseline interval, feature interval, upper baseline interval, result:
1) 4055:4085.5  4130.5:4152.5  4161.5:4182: -0.2 angstrom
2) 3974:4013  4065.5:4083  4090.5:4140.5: 0.0 angstrom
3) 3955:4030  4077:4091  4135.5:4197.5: -1.2 angstrom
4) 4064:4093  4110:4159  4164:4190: -0.5 angstrom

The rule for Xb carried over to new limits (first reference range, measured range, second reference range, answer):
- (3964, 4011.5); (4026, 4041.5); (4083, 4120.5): 1.7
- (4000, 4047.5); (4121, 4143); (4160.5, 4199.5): -1.6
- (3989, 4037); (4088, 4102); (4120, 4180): -1.9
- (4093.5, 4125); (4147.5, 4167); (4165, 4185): 0.8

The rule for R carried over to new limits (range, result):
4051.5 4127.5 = 47.9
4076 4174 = 46.3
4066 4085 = 47.8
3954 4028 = 46.9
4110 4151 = 45.9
